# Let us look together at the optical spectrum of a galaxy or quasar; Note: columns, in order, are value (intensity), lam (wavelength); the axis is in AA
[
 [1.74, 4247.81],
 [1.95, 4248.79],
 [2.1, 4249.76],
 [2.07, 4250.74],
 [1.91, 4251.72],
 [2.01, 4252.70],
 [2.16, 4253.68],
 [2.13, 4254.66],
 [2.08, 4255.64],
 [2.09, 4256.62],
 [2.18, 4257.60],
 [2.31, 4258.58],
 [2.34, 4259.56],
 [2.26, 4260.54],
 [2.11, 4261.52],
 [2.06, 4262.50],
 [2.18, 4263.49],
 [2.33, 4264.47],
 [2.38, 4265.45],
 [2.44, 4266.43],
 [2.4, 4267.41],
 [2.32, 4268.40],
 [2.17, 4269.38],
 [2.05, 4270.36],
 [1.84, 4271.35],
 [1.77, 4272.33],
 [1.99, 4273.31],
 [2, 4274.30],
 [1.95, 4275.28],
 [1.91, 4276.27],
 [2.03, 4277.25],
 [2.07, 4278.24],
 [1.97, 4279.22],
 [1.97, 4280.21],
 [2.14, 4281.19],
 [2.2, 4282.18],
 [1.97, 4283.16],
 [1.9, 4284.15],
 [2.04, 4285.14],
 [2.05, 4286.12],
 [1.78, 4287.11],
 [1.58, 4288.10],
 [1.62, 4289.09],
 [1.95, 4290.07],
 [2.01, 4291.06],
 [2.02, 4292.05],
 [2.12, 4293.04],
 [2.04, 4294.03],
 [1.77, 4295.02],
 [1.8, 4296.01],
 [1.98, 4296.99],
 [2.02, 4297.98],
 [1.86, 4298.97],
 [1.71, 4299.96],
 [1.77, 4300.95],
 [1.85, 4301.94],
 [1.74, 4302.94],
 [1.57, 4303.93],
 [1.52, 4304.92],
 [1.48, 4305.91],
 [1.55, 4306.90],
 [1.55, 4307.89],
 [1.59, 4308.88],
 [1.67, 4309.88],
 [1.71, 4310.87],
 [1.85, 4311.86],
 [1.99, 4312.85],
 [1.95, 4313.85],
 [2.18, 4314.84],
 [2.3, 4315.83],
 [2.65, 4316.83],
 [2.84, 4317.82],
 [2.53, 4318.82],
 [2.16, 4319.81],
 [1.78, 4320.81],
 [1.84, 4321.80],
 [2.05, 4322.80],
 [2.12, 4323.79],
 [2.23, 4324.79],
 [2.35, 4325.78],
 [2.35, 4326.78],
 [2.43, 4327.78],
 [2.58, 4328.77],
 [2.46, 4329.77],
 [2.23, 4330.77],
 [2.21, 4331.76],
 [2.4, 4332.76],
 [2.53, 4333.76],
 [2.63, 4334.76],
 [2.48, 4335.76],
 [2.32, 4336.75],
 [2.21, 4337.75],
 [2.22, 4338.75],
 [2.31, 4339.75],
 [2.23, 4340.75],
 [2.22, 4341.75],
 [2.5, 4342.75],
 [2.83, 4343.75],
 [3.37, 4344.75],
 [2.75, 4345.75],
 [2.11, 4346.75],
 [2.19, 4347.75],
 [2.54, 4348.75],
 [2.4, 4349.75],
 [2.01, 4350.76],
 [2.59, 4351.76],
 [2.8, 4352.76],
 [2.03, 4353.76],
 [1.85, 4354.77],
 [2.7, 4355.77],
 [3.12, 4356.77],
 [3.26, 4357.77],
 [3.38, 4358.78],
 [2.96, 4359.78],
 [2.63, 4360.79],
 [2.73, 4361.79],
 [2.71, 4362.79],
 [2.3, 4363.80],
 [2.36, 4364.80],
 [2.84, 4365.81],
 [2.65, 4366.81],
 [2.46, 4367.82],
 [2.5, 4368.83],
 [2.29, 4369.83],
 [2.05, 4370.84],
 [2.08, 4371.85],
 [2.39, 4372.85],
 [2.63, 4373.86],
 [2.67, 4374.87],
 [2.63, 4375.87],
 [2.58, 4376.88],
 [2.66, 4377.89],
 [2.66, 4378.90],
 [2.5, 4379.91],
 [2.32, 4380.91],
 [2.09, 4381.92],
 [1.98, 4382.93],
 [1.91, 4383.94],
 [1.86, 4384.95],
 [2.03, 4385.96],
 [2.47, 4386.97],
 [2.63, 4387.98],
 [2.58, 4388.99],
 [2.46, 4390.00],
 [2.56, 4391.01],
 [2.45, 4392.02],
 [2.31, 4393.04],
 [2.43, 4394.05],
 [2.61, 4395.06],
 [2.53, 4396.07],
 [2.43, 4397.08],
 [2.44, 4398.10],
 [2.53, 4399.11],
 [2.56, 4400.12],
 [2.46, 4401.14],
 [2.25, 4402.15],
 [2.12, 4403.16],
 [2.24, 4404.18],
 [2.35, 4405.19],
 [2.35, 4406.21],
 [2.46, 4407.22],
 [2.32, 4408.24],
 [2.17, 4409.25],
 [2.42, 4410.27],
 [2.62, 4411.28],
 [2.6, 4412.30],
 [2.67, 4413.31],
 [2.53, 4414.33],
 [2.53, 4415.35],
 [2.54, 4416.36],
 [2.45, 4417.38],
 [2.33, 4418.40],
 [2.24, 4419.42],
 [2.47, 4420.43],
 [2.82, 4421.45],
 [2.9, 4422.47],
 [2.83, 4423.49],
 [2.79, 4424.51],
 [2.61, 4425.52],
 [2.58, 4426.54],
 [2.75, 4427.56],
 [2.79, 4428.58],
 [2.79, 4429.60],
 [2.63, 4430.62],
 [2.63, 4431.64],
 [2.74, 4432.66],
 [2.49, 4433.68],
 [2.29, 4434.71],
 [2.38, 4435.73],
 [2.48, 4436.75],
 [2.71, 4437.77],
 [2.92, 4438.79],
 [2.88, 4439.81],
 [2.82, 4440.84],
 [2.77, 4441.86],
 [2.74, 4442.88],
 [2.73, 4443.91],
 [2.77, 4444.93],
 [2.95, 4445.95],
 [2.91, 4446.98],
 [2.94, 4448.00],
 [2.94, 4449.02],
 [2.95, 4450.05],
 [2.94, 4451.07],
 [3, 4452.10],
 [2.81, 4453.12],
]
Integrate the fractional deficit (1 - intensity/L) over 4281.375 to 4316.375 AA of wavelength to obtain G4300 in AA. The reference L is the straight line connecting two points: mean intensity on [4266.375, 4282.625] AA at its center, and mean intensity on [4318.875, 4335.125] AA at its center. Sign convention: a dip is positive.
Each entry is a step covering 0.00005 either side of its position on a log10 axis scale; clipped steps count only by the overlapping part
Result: 5.0 AA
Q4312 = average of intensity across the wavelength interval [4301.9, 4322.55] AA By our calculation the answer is 1.92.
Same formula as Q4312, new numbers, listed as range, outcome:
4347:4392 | 2.48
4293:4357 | 2.18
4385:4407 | 2.41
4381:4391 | 2.24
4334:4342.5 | 2.34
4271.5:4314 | 1.86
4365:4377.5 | 2.48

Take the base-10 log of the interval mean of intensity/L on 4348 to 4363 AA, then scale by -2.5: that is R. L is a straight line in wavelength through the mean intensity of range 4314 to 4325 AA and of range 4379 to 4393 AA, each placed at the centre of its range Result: -0.16 mag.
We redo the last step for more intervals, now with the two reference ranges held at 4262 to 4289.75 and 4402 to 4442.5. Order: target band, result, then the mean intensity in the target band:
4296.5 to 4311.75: 0.24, 1.71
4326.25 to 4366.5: -0.10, 2.52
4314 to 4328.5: -0.03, 2.27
